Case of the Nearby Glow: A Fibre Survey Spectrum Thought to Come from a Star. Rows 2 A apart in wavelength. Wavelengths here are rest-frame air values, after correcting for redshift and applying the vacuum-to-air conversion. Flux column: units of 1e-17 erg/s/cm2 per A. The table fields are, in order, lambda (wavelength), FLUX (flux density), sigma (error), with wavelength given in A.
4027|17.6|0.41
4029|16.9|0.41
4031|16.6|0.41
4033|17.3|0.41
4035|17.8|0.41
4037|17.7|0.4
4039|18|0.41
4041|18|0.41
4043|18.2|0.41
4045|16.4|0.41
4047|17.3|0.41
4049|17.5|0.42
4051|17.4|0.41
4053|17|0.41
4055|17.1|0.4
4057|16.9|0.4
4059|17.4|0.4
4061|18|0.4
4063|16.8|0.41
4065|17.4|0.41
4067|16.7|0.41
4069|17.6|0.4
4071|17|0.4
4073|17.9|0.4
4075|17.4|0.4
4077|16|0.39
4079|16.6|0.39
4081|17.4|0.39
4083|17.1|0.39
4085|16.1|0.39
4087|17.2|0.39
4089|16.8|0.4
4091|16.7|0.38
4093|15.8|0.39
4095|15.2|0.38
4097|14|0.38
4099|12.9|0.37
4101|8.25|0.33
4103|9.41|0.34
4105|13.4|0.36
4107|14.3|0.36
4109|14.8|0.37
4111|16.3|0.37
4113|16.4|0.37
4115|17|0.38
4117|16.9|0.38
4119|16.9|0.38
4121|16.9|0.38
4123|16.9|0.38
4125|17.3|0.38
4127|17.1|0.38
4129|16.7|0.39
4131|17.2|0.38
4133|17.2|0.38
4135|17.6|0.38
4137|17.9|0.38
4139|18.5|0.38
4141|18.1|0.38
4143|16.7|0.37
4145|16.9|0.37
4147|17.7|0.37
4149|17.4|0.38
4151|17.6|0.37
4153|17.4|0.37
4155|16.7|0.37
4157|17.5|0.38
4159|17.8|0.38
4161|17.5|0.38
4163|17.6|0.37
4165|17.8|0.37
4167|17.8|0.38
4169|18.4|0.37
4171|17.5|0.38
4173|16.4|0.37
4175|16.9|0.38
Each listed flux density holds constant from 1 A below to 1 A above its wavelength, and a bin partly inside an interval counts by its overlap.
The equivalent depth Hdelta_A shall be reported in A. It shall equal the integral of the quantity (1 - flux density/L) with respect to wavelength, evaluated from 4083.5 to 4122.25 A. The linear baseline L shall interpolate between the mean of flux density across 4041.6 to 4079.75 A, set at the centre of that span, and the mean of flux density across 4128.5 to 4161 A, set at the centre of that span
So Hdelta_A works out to 5.1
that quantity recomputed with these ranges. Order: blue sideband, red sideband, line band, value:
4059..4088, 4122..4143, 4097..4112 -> 3.8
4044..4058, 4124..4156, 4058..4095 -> 0.5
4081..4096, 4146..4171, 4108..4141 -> 0.1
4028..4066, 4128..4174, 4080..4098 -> 1.2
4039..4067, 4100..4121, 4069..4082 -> -0.7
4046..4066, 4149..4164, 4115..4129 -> 0.3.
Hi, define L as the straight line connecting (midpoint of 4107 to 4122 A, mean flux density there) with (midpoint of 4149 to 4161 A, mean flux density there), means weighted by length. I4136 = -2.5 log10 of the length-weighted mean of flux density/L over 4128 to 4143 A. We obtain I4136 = -0.04 mag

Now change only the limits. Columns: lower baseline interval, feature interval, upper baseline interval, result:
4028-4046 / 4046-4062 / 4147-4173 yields 0.008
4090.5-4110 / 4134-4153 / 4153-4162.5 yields -0.077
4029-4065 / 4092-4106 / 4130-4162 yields 0.343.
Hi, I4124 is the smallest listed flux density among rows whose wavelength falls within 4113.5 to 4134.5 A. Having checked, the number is 16.7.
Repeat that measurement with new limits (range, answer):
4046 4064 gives 16.8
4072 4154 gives 8.25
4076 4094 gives 15.8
